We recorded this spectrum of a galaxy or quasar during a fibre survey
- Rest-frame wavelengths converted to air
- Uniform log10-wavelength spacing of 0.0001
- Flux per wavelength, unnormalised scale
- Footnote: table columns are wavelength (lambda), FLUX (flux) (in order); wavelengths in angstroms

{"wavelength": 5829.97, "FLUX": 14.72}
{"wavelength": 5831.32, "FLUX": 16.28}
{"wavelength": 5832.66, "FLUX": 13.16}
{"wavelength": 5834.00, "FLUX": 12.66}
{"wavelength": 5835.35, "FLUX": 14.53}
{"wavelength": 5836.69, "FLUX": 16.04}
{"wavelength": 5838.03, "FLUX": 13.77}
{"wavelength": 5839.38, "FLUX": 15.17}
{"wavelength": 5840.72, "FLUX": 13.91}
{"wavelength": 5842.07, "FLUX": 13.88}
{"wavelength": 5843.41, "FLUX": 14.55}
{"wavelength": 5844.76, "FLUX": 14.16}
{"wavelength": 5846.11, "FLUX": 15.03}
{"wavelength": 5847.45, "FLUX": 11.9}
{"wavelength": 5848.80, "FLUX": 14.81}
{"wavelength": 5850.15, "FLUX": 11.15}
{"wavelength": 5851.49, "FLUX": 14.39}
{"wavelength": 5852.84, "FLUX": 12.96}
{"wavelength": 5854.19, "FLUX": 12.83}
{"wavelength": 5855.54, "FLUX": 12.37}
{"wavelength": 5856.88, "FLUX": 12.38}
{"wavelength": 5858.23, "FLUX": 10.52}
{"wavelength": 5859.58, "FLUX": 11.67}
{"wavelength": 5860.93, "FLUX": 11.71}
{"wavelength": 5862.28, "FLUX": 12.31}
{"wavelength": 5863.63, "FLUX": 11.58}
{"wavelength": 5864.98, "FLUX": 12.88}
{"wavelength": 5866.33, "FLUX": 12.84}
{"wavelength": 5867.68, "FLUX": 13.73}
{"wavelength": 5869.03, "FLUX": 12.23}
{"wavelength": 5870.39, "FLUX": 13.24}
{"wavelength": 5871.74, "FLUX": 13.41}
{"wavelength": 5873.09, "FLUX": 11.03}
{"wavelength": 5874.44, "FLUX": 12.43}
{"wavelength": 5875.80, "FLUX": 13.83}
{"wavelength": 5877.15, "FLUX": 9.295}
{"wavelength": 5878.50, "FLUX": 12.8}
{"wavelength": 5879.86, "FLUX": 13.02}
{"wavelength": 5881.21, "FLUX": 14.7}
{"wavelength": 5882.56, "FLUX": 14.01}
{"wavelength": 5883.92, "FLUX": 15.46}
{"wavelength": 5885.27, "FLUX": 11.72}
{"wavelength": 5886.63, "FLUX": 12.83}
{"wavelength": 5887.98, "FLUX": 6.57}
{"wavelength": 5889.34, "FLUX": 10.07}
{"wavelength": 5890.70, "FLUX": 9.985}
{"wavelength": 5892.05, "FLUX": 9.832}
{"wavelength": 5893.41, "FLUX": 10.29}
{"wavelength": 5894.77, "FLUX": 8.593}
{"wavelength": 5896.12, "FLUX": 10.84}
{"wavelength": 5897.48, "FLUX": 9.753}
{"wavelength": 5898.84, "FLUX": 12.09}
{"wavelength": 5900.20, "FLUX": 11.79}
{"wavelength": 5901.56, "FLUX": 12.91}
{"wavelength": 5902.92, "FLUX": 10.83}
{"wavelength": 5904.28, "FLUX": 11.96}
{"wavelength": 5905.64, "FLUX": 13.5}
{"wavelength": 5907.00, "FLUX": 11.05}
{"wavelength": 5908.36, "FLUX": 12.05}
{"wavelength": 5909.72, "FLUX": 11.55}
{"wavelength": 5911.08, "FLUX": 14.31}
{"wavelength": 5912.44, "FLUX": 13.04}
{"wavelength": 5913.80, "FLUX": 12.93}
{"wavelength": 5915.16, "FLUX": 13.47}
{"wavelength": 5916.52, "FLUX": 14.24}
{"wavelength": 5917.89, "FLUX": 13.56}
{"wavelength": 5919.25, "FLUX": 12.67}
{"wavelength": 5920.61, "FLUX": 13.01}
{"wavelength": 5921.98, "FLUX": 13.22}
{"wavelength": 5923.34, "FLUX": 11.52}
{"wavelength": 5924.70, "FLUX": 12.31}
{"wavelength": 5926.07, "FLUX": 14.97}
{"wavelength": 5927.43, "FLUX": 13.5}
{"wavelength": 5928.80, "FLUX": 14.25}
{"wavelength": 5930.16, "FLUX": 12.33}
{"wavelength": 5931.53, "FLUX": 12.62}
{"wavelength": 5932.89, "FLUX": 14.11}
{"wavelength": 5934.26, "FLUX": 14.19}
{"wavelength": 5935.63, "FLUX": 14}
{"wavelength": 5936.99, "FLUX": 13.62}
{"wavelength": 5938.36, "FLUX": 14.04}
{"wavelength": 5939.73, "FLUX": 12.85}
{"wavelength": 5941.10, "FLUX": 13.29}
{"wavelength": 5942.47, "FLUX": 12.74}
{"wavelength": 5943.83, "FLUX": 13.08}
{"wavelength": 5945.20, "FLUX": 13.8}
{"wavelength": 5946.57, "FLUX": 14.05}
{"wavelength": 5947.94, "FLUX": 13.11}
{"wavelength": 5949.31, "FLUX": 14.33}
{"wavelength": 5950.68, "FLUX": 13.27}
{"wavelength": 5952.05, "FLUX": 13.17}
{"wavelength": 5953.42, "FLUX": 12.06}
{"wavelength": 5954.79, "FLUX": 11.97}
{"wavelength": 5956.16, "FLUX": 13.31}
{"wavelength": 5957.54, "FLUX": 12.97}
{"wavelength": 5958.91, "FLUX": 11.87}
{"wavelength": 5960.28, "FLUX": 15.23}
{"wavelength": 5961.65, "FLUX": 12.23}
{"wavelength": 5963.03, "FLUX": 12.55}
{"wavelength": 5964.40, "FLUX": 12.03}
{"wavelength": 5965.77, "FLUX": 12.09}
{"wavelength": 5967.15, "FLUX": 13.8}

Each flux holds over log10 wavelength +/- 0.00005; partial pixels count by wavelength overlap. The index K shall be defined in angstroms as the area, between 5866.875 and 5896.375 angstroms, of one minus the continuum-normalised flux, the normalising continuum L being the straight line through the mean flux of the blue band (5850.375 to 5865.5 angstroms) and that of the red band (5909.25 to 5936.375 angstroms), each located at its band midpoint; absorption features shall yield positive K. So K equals 1.9 angstroms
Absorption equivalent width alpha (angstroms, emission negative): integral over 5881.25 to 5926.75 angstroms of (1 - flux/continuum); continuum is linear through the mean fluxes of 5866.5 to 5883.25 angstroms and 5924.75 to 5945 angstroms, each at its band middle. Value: 3.8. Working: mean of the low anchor 12.8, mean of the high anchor 13.5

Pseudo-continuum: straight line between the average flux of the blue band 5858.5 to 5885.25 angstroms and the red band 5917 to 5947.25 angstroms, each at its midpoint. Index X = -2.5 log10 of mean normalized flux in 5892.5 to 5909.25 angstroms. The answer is 0.15 mag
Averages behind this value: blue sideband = 12.7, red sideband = 13.4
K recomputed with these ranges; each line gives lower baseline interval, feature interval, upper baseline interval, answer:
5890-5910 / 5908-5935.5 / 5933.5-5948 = -1.8 angstroms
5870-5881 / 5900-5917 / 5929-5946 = 0.5 angstroms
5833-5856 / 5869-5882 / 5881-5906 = -0.4 angstroms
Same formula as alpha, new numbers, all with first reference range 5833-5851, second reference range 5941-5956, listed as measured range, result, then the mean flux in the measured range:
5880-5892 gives 1.6 angstroms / 11.9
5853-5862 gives 1.2 angstroms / 12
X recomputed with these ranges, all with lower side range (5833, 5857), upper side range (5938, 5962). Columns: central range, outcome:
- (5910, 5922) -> 0.00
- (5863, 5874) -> 0.08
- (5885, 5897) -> 0.32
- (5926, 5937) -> -0.03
